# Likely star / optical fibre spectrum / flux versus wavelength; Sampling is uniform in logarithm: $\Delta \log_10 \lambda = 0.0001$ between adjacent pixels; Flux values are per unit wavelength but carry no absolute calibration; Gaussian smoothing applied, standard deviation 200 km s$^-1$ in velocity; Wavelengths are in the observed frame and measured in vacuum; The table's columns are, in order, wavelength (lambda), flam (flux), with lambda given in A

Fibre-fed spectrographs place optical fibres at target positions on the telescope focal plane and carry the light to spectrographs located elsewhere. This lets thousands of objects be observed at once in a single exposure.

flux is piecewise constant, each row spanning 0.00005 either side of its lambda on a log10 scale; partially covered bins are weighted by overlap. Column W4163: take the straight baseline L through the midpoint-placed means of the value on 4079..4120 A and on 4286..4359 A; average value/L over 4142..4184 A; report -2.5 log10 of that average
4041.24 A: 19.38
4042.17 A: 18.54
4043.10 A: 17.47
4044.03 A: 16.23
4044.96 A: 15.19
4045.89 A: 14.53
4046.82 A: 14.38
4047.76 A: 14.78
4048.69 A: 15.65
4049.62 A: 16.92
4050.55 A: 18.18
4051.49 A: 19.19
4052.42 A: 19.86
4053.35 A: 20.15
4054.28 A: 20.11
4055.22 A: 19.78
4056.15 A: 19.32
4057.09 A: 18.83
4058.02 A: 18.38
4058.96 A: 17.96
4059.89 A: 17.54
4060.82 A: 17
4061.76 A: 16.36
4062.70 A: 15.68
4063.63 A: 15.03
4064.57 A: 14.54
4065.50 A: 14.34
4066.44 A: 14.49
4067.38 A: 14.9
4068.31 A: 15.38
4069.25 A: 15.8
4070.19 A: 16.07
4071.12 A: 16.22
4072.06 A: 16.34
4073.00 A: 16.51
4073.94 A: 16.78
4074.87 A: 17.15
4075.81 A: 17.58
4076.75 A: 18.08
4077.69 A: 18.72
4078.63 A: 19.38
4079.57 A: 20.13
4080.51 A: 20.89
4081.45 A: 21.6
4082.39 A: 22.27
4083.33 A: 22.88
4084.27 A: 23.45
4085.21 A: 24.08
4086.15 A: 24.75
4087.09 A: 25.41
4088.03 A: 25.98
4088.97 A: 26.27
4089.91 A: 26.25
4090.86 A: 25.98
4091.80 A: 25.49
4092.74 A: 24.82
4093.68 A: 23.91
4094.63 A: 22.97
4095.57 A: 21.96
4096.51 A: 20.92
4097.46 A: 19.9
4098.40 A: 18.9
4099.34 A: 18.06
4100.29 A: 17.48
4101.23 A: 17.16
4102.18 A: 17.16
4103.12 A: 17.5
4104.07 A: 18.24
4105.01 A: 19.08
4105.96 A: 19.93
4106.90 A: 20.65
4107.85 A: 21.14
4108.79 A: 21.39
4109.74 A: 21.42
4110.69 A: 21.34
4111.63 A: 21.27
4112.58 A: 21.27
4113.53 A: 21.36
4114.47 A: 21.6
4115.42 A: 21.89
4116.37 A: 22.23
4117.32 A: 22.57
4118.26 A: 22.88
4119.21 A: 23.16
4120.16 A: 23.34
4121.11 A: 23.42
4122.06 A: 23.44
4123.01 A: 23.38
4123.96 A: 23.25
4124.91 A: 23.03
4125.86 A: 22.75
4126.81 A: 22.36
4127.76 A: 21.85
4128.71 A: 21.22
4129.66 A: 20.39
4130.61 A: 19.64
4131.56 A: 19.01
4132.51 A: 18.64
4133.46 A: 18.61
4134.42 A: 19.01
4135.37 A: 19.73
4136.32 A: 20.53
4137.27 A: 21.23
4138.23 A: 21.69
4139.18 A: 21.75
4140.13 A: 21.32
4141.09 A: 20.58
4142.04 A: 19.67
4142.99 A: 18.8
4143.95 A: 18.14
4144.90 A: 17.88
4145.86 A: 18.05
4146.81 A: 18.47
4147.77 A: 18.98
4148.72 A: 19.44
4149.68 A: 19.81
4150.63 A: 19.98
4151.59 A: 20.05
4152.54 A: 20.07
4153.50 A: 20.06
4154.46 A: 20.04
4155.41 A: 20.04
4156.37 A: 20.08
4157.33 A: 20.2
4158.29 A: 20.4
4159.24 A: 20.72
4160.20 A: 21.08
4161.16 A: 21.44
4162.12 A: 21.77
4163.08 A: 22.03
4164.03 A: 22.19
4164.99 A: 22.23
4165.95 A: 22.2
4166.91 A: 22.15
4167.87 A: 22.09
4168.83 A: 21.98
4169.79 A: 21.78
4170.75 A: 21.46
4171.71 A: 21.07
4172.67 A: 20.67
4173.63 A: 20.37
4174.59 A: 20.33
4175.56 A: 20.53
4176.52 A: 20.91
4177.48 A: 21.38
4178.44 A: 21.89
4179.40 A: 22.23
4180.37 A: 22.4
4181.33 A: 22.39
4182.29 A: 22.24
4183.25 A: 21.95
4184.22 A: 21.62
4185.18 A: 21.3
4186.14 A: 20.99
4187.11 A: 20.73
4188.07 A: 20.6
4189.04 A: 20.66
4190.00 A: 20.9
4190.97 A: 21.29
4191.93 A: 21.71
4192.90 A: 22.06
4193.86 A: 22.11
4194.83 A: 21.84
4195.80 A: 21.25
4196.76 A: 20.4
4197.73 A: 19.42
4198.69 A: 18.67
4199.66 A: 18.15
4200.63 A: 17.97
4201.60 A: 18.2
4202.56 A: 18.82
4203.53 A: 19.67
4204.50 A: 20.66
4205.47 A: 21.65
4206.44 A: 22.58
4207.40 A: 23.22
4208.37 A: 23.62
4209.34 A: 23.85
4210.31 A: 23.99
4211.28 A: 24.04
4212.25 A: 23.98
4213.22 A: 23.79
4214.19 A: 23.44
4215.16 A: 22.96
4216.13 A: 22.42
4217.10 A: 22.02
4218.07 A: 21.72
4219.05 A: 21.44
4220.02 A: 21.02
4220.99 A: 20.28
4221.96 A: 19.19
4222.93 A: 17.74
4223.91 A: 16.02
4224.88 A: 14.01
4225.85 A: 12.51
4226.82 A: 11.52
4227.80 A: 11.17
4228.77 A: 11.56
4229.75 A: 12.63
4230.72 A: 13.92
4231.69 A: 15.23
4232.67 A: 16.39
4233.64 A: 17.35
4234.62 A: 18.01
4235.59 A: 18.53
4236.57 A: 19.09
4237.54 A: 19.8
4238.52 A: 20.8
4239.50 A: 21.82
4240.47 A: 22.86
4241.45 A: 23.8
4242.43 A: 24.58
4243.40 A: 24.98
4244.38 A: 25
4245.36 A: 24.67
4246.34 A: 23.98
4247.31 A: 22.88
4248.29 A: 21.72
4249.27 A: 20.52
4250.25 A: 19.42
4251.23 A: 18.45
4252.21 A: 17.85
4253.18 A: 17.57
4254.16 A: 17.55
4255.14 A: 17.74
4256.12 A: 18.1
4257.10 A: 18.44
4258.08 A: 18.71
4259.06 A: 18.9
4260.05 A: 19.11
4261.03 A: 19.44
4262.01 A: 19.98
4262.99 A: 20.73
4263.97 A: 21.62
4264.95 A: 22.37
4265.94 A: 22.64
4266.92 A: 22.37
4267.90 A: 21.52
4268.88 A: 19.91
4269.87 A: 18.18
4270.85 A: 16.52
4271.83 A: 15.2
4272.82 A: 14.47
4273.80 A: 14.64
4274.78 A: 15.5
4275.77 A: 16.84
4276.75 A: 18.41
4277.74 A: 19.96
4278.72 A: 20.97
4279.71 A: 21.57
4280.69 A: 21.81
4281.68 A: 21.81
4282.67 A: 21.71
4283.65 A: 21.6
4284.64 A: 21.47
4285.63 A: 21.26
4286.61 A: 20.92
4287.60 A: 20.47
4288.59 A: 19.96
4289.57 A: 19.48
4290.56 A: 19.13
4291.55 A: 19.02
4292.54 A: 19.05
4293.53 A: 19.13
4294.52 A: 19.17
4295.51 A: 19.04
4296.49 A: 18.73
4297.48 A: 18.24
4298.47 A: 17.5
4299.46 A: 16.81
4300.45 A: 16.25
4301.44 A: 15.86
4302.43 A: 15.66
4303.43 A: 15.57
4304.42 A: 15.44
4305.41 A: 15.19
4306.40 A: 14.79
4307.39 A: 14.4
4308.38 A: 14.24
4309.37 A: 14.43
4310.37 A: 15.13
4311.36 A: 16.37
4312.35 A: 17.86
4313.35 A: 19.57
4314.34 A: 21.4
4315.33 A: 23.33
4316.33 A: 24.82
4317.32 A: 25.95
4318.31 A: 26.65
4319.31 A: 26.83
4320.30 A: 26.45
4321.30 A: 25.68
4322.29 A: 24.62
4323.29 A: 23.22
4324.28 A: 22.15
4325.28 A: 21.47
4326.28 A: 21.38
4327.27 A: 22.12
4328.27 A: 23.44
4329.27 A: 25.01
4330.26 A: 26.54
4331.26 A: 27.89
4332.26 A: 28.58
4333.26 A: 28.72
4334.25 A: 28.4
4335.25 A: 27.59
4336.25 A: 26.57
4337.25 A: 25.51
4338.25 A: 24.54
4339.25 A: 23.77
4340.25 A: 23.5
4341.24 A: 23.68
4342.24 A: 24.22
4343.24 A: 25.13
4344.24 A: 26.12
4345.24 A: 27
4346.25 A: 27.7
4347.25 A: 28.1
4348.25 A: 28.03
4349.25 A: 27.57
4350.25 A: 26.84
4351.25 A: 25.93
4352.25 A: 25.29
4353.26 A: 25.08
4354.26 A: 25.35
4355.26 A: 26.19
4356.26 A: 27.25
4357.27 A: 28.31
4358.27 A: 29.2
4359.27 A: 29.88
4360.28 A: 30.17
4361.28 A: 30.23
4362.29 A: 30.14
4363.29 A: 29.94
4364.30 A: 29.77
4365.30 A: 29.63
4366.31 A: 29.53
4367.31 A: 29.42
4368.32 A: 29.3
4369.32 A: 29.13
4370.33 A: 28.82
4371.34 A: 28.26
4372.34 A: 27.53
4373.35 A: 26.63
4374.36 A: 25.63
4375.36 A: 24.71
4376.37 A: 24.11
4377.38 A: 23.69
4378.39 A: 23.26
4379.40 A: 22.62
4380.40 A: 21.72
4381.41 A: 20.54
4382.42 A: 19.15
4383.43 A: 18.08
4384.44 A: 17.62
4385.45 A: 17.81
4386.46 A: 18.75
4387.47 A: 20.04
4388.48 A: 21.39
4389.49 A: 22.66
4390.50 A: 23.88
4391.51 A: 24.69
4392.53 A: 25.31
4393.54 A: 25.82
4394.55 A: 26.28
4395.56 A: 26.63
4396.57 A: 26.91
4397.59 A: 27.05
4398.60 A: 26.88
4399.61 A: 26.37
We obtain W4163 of 0.06 mag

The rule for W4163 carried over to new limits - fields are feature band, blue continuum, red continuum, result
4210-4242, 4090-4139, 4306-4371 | 0.22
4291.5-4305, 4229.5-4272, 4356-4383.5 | 0.28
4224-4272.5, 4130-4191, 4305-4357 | 0.18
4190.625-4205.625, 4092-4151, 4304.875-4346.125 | 0.07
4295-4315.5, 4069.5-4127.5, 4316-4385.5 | 0.43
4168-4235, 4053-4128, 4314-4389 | 0.12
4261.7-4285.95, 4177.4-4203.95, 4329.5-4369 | 0.22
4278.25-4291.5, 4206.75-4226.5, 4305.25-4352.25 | 0.09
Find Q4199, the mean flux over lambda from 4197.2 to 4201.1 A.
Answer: 18.6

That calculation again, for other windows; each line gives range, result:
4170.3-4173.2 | 21.1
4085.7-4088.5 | 25.4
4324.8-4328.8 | 22.1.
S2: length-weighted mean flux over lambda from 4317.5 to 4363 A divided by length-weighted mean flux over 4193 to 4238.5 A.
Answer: 1.36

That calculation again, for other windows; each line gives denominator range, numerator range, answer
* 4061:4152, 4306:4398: 1.22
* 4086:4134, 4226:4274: 0.88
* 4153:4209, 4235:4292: 0.96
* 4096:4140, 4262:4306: 0.91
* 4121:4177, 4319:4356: 1.23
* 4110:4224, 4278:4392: 1.10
